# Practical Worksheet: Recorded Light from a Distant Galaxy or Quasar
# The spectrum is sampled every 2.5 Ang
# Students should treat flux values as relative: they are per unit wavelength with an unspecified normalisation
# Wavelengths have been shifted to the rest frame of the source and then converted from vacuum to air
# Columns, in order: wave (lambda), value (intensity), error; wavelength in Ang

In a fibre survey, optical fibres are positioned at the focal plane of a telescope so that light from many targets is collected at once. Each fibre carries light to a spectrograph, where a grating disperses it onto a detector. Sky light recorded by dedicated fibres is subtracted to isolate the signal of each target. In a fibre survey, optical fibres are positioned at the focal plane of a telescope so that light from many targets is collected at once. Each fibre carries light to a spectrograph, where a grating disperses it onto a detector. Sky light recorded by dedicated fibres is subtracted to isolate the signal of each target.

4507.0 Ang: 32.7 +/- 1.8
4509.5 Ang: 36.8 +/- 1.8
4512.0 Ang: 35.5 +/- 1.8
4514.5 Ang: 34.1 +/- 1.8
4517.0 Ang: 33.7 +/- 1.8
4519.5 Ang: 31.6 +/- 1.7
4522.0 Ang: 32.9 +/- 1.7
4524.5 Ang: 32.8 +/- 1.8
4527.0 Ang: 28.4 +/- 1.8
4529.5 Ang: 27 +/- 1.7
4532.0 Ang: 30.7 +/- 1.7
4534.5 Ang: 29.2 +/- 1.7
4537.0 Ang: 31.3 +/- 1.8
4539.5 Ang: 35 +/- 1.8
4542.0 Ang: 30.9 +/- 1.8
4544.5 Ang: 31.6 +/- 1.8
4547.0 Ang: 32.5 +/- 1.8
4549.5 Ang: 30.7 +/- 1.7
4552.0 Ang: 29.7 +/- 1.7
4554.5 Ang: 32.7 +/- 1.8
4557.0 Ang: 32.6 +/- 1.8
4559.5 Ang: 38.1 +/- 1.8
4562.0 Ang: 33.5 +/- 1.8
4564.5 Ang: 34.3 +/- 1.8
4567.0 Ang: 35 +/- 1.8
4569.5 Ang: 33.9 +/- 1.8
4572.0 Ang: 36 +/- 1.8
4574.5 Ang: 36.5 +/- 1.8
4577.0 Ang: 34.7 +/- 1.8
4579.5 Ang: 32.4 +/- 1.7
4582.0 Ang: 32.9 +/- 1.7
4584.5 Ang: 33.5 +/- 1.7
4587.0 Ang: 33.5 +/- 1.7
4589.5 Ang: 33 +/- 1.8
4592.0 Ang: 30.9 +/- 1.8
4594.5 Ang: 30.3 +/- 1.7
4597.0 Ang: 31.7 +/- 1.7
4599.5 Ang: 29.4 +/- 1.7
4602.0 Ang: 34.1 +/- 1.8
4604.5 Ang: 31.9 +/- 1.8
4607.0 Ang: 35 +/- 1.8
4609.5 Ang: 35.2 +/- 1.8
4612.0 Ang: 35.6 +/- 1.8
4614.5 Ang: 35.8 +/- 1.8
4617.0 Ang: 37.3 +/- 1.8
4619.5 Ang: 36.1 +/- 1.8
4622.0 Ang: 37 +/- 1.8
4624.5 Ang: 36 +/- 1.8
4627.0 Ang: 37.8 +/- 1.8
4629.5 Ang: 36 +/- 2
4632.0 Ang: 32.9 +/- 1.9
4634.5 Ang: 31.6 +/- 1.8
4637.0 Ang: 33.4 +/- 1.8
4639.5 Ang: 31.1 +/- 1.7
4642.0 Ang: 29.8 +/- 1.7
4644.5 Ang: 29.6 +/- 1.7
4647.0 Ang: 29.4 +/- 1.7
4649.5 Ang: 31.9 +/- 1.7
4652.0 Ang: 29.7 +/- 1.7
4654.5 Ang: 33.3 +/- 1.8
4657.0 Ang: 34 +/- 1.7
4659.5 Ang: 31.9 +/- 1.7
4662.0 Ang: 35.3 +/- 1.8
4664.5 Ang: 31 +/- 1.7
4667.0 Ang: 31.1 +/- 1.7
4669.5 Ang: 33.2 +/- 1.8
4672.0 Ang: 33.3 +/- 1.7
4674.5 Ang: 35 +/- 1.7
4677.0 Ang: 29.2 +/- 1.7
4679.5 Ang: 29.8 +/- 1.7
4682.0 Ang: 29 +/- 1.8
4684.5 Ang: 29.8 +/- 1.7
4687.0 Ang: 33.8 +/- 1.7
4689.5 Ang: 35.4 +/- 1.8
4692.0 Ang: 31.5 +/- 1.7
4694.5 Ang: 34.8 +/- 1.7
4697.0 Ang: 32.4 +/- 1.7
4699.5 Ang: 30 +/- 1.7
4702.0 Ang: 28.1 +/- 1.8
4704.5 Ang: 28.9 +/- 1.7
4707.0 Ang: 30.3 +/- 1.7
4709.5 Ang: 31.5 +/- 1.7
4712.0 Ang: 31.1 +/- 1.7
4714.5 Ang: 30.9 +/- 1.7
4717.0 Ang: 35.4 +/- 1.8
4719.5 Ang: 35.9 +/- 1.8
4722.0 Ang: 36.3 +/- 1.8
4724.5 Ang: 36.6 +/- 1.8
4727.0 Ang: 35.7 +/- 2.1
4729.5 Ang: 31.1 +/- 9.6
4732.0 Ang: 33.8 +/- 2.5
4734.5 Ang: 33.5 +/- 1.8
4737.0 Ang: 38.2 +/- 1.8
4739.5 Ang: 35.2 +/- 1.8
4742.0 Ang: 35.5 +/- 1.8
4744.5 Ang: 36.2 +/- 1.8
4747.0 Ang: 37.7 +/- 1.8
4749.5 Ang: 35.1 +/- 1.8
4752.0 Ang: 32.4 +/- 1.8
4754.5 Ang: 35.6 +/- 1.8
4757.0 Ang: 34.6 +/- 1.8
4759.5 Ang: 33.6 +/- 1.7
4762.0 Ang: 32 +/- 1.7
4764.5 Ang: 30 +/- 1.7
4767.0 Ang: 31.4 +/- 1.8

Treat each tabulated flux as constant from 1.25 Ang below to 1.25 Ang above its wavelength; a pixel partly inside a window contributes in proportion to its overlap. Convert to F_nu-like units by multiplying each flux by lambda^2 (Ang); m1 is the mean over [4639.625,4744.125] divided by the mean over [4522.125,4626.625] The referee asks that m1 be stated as 1.03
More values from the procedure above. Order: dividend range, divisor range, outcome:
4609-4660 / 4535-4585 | 1.04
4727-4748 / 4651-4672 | 1.12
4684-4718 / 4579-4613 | 1.01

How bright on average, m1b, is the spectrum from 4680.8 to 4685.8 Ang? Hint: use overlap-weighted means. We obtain 29.4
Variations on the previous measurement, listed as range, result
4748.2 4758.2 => 34.4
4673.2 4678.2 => 32.1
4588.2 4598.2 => 31.5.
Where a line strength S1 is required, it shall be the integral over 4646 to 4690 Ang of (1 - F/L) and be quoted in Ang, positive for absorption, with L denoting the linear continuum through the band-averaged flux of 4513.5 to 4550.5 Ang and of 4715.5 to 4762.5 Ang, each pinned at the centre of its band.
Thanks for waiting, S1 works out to 2.4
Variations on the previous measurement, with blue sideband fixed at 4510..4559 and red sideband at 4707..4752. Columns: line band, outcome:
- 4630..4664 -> 1.5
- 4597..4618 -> -0.8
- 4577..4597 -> 0.1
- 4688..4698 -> 0.1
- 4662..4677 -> 0.5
